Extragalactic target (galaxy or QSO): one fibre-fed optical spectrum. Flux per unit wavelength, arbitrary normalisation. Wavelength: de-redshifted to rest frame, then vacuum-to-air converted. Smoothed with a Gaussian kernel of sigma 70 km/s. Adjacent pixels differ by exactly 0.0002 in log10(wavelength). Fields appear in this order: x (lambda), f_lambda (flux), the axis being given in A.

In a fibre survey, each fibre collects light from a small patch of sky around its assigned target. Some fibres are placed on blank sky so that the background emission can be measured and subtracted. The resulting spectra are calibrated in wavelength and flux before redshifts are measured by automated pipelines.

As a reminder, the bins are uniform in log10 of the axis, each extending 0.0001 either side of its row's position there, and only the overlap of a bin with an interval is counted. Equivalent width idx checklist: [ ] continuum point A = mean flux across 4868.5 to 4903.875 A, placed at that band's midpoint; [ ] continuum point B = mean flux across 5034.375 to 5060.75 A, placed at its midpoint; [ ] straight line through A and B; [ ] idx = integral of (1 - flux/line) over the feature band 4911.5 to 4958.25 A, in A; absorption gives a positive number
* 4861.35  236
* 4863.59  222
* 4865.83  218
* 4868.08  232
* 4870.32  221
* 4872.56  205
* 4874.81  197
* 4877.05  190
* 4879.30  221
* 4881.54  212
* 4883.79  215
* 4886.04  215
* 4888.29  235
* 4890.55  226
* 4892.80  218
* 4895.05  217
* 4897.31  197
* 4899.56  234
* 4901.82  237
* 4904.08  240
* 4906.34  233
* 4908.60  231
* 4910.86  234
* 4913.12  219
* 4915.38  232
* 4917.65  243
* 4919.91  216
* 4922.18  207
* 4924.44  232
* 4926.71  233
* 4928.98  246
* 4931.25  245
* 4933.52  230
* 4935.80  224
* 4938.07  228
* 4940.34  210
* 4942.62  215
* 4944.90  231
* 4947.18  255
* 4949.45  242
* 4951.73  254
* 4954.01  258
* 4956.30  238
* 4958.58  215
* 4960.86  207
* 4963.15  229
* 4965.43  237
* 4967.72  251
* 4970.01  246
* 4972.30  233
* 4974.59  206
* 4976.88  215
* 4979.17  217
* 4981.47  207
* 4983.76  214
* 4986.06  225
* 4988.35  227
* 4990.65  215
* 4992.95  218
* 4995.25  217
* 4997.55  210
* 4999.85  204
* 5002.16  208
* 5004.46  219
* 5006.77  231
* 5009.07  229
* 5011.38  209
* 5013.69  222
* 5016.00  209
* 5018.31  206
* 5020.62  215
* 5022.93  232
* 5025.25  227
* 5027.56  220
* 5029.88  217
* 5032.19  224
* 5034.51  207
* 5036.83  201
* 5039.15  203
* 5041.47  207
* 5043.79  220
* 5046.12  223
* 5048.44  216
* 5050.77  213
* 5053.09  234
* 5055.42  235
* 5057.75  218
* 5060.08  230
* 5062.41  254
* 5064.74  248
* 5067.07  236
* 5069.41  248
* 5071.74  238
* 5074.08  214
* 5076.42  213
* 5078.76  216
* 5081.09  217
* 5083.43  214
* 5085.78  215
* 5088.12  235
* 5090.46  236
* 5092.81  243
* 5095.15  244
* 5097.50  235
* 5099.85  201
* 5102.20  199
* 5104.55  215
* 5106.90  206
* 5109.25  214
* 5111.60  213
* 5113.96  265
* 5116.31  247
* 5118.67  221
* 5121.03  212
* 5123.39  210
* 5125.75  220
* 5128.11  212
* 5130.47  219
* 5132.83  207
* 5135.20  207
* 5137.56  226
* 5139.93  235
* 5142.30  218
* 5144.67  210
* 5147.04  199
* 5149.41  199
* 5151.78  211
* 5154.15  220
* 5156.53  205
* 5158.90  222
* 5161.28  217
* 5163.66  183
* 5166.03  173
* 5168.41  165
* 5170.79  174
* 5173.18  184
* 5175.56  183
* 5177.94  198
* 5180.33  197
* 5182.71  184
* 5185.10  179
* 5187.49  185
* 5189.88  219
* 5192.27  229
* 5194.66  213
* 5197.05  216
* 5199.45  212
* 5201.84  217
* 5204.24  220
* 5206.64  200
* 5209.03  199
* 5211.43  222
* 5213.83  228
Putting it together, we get -3.3 A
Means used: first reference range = 217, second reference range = 217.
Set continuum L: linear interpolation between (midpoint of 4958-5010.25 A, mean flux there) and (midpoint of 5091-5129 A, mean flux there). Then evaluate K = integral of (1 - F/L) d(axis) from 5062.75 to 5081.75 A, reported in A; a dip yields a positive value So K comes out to -0.7 A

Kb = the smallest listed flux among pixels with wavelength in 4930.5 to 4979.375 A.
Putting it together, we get 206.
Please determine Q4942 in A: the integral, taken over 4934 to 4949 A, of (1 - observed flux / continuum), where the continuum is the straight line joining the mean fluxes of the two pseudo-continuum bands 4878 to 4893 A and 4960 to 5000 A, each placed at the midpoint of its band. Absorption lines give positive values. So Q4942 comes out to -0.5 A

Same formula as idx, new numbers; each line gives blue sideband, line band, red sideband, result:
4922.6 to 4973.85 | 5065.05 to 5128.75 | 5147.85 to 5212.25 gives -3.40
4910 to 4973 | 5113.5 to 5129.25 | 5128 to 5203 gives -1.18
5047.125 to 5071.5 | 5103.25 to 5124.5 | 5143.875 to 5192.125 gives -0.78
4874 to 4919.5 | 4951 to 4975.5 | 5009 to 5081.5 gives -1.29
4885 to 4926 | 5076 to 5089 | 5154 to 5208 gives -0.58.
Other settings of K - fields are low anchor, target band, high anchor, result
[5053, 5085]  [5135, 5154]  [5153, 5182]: -1.14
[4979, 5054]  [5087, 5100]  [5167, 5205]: -1.67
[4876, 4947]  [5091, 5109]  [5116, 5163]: -0.33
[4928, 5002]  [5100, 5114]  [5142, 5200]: -0.39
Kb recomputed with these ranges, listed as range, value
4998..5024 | 204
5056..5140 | 199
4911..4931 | 207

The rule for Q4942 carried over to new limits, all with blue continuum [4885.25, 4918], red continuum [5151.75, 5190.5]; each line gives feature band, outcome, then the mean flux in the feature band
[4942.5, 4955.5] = -1.38 A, 244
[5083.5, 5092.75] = -1.14 A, 228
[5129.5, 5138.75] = -0.79 A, 215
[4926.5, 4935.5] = -0.58 A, 238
